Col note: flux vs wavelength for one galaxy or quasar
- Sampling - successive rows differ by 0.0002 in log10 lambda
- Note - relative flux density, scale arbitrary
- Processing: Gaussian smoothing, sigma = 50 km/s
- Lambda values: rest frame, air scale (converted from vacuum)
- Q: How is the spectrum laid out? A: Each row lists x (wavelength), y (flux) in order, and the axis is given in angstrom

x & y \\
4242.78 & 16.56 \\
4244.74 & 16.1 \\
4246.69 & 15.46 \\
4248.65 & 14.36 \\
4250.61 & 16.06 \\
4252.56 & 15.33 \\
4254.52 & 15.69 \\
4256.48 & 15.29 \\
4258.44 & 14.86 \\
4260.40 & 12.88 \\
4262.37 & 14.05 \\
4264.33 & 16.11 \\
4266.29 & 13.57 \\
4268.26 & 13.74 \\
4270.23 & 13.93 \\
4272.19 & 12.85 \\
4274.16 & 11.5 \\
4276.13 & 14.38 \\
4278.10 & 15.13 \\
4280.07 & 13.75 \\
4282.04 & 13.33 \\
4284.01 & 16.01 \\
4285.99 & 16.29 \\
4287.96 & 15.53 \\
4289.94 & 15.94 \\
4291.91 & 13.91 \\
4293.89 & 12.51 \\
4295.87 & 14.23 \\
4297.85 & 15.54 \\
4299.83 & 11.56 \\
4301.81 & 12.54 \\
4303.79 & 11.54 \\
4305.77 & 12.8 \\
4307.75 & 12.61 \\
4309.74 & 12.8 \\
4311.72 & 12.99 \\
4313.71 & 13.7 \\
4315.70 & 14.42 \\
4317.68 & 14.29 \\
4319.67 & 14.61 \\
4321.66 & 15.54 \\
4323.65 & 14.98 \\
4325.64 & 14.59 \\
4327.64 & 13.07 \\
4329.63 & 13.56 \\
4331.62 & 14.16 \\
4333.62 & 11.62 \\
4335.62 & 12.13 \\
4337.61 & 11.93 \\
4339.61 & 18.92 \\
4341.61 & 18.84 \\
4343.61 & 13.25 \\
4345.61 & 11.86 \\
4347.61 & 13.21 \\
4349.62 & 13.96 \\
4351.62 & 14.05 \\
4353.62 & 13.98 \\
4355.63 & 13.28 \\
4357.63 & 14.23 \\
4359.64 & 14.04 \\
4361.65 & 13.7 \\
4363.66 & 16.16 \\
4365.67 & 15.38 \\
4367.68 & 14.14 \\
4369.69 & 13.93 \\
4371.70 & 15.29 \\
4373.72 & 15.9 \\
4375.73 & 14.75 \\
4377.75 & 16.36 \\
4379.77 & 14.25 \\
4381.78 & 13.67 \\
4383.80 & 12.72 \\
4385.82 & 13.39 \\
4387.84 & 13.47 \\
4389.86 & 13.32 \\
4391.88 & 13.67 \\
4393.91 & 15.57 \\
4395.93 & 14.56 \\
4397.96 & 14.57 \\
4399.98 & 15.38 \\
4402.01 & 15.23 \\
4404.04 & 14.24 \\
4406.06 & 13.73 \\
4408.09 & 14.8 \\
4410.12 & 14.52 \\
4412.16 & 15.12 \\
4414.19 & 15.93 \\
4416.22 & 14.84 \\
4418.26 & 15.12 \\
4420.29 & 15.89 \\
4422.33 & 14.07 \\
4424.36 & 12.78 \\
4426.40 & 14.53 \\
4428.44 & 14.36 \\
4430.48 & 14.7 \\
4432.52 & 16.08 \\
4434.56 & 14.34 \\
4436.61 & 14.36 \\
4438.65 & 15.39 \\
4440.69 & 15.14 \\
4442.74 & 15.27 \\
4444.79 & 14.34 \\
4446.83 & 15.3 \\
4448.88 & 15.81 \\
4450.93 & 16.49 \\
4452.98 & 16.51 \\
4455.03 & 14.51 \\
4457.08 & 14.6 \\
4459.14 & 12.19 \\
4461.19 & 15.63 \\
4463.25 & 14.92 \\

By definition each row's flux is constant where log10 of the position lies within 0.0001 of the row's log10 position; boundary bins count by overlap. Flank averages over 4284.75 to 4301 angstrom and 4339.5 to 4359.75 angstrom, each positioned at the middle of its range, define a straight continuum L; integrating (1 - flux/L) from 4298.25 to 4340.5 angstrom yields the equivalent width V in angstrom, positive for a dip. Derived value 2.44 angstrom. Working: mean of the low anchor 14.4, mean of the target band 13.6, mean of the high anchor 14.3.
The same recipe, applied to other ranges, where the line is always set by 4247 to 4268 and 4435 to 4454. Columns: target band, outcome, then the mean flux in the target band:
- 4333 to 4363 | 2.2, 14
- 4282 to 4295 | 0.0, 14.9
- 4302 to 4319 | 2.1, 13.1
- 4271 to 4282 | 1.0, 13.5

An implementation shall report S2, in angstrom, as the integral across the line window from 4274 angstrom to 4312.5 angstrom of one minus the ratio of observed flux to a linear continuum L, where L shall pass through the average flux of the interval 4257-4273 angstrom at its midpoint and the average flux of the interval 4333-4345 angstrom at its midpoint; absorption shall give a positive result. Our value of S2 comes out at 1.1 angstrom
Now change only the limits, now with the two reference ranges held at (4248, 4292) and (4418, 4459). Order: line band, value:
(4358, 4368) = 0.04 angstrom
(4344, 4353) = 0.87 angstrom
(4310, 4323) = 0.41 angstrom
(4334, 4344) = -0.14 angstrom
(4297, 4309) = 1.56 angstrom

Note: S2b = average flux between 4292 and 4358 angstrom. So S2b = 13.7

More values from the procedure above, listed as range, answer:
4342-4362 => 13.7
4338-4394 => 14.4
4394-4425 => 14.8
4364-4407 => 14.5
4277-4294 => 14.8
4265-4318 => 13.8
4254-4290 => 14.4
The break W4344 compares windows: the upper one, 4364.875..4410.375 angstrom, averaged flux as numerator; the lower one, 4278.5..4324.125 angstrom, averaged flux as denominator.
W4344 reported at 1.03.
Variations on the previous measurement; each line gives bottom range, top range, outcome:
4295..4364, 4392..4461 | 1.07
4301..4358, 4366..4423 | 1.06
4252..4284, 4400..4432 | 1.04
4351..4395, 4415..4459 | 1.04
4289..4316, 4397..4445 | 1.11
